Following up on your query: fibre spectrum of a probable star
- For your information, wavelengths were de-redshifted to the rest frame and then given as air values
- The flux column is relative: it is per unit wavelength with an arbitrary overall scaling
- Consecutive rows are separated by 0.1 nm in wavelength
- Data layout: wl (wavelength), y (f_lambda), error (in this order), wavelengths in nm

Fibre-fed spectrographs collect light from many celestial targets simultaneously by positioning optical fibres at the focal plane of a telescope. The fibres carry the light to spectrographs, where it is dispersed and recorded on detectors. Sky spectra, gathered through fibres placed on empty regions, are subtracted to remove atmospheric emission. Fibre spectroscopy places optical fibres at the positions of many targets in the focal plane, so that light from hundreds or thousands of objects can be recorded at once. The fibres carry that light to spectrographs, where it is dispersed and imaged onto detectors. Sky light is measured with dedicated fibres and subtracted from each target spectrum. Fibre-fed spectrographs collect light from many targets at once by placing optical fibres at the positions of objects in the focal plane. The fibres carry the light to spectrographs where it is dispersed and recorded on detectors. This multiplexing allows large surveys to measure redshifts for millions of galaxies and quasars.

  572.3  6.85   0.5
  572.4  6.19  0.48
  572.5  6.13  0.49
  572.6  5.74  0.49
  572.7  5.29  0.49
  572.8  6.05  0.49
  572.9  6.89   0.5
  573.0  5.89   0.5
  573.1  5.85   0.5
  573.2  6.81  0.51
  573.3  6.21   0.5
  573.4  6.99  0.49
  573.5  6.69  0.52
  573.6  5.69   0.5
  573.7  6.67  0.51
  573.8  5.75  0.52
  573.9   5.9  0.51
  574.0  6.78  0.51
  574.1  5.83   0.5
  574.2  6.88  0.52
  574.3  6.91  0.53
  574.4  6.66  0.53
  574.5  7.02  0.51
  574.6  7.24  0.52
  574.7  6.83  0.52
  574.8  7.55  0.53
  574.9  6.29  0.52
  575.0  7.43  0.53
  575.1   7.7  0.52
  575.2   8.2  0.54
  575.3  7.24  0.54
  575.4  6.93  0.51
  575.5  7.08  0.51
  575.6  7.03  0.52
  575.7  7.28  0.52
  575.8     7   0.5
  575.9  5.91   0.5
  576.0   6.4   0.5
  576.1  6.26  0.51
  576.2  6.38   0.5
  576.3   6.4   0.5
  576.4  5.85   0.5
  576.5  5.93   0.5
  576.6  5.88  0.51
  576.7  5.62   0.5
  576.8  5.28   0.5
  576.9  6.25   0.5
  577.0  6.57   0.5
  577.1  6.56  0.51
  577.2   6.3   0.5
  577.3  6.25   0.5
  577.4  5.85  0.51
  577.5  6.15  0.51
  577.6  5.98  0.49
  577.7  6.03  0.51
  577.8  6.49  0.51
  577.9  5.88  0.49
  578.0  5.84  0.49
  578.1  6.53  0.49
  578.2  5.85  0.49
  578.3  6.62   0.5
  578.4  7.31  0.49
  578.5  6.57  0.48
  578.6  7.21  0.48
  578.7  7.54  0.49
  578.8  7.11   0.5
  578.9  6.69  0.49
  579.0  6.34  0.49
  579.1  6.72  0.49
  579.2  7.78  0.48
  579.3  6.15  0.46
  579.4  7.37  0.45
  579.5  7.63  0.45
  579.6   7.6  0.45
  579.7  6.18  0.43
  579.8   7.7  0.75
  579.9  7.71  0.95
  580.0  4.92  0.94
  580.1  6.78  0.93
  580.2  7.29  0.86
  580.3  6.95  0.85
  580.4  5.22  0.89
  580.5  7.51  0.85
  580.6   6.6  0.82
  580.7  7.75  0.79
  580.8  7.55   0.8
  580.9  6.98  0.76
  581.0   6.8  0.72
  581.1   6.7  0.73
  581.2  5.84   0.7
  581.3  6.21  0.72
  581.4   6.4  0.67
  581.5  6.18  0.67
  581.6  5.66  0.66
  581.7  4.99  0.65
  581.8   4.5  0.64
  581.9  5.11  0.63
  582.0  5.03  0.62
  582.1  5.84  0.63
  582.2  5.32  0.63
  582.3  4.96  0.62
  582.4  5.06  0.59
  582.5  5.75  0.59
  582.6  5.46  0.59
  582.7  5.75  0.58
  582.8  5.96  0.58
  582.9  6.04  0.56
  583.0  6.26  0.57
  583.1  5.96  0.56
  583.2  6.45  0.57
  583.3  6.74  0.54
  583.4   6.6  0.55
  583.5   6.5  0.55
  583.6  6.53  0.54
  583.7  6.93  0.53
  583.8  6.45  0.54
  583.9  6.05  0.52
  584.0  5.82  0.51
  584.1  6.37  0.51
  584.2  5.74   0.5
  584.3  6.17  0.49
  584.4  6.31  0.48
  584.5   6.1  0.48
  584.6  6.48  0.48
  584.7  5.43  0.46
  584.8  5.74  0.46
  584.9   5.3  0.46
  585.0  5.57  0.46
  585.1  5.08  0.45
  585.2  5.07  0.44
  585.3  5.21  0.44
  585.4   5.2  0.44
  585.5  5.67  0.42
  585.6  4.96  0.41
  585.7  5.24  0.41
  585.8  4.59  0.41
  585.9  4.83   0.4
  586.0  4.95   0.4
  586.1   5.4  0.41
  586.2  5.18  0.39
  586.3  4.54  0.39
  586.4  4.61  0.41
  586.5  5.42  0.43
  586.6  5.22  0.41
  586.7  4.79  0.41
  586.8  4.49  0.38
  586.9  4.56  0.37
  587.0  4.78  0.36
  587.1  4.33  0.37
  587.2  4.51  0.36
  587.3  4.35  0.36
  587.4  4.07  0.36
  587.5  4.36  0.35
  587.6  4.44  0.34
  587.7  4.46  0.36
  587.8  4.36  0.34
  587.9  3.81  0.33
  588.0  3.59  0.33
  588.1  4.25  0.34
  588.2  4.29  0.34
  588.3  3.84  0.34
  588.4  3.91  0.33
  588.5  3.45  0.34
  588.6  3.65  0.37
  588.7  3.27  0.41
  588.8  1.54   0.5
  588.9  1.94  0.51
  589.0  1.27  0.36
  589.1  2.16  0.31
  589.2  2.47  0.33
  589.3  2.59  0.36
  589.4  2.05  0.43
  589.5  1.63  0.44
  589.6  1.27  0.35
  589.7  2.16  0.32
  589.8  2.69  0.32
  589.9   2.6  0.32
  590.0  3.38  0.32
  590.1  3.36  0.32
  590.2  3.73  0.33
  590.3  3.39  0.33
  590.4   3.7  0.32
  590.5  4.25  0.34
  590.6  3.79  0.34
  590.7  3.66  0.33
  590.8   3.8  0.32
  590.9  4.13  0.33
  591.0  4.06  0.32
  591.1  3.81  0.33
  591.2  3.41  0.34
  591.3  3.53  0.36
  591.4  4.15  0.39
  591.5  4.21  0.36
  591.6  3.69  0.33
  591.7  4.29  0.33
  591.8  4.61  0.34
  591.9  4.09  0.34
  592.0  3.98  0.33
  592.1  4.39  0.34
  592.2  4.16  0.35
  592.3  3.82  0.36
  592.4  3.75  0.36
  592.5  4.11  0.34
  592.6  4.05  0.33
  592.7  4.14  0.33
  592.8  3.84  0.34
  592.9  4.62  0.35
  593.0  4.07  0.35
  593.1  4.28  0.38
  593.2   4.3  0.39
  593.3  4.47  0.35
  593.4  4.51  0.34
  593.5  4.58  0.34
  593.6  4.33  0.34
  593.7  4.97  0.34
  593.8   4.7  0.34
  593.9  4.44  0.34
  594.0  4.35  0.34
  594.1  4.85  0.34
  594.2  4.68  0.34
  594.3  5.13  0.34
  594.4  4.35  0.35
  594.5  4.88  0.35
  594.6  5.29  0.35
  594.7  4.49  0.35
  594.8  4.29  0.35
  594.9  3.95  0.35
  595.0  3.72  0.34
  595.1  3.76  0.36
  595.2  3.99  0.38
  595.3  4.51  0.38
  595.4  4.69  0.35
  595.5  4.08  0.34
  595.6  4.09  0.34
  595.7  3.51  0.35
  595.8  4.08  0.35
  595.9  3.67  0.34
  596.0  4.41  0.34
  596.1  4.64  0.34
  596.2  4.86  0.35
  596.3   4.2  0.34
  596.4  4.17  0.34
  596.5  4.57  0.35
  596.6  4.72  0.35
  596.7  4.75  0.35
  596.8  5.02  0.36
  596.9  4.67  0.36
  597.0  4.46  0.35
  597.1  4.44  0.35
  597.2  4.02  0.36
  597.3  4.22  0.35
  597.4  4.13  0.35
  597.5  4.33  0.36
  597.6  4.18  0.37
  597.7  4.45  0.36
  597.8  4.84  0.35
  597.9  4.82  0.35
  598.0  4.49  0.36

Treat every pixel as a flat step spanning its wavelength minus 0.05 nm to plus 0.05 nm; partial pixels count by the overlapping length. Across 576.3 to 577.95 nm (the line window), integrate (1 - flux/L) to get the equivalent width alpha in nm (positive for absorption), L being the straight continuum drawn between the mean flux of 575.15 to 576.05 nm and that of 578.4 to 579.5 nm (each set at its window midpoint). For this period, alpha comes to 0.22 nm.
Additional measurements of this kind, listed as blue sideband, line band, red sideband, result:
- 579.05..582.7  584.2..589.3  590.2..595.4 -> 0.80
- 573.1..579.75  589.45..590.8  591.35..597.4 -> 0.50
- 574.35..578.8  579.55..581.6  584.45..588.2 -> -0.29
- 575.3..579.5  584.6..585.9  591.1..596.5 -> 0.03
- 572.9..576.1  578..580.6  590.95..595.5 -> -0.31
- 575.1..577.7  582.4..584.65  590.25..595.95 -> -0.29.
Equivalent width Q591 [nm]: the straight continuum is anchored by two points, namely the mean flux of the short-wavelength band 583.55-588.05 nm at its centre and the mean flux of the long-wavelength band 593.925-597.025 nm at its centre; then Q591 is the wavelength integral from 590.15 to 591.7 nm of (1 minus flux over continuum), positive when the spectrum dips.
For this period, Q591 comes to 0.30 nm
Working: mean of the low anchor 5.18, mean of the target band 3.84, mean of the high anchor 4.41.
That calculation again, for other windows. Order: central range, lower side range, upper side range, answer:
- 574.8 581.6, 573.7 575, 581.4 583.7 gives -0.42 nm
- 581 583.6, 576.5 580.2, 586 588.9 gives -0.15 nm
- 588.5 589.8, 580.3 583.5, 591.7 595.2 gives 0.72 nm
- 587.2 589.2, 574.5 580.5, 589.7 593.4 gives 0.46 nm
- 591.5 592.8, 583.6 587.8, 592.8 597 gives 0.16 nm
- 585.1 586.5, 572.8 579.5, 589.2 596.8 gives 0.01 nm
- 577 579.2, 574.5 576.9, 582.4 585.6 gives -0.01 nm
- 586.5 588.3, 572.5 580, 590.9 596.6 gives 0.25 nm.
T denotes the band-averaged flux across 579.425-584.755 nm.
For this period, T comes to 6.25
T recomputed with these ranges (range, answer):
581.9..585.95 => 5.75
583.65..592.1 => 4.27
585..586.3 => 5.11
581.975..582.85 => 5.47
